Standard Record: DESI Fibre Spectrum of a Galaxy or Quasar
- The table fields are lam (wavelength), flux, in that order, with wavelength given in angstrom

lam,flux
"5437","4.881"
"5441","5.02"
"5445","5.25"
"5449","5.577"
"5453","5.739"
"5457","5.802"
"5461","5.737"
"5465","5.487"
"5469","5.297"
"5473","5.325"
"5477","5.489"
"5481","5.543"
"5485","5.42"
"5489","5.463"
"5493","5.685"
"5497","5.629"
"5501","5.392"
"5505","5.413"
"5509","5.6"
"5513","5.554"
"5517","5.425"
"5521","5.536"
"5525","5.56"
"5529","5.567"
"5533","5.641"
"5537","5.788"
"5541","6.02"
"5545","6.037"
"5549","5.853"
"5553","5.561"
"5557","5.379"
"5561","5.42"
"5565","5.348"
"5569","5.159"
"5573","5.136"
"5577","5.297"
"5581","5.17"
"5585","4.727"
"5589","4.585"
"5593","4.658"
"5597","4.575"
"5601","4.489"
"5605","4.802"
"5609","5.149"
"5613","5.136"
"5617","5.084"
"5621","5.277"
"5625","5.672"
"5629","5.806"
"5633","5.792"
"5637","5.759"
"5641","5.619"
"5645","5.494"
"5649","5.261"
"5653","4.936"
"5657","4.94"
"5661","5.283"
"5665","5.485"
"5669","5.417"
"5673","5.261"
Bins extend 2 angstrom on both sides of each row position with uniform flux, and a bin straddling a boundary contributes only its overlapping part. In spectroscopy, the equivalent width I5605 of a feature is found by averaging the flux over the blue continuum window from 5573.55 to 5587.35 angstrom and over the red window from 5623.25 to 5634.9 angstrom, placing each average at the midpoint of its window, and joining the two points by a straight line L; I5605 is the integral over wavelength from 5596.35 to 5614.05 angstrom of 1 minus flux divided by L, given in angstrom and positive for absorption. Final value 1.9 angstrom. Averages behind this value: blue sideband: 5.06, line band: 4.83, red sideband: 5.76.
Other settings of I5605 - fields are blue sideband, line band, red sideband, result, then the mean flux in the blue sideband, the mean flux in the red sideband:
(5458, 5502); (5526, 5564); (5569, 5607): -4.28 angstrom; 5.51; 4.84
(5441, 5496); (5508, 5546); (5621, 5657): -1.12 angstrom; 5.51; 5.49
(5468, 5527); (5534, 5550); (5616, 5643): -1.12 angstrom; 5.49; 5.59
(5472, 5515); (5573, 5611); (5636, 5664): 3.83 angstrom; 5.51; 5.32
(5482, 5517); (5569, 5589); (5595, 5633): 0.83 angstrom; 5.51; 5.15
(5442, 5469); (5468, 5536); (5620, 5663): 0.21 angstrom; 5.55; 5.44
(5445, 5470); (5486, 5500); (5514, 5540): 0.08 angstrom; 5.59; 5.6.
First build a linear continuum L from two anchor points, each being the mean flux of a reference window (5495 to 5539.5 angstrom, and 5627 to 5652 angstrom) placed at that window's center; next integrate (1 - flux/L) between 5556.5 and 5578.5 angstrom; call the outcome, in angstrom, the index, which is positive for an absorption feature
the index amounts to 1.1 angstrom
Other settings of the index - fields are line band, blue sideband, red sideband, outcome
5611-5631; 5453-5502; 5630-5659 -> 0.1 angstrom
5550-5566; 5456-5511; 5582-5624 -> -1.1 angstrom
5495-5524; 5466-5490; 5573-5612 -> -1.3 angstrom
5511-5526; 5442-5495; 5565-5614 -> -0.7 angstrom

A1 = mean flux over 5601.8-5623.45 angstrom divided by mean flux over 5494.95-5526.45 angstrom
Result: 0.92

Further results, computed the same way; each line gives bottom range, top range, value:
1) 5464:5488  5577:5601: 0.88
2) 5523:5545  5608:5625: 0.91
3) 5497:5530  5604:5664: 0.97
